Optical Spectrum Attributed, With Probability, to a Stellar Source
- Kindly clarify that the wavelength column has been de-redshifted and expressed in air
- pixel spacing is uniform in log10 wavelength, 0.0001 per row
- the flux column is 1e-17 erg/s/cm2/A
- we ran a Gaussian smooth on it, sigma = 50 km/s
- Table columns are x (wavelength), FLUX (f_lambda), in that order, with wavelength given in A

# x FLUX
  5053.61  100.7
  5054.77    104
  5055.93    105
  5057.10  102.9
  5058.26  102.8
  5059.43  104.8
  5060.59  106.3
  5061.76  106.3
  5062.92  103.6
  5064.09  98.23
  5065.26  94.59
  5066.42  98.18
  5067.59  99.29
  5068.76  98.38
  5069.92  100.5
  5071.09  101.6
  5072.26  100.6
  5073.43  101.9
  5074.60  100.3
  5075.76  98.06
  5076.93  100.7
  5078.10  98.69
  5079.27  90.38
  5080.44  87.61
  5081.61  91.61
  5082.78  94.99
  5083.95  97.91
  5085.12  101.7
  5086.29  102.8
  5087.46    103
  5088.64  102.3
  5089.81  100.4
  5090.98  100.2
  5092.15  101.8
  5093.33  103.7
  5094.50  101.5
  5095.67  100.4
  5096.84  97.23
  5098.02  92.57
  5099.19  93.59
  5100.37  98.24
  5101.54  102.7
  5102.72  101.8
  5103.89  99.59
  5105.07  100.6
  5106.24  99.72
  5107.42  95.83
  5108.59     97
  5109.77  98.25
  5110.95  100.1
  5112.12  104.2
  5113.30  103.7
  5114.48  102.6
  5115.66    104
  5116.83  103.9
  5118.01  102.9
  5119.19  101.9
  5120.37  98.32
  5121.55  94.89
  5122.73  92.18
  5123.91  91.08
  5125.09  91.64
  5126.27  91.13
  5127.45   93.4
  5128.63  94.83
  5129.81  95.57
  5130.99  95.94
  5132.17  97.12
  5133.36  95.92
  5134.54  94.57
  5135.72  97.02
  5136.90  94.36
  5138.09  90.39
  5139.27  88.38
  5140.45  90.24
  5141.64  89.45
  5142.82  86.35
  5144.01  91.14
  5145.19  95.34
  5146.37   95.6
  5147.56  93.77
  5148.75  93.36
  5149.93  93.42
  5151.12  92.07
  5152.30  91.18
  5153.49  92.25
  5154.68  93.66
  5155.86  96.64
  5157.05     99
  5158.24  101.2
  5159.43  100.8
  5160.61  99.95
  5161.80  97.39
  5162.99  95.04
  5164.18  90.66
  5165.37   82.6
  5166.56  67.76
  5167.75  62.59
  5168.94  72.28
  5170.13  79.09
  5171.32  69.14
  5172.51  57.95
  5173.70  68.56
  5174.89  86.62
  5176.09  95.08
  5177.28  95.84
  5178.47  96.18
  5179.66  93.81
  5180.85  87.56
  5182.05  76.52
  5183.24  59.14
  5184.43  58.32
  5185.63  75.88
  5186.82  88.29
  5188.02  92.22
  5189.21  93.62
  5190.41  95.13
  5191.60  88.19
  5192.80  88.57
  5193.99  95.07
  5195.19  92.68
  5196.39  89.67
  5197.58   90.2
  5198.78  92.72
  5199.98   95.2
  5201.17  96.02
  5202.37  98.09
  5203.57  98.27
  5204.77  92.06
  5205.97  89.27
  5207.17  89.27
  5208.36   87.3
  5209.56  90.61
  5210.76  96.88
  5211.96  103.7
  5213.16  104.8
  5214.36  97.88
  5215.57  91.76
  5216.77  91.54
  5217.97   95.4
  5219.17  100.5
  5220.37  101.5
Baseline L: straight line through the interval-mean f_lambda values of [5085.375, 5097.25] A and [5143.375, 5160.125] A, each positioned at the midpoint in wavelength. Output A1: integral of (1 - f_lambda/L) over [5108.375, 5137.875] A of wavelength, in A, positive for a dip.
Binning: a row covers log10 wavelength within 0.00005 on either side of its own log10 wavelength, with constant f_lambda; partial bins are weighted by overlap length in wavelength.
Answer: 0.2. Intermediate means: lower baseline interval 101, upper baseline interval 95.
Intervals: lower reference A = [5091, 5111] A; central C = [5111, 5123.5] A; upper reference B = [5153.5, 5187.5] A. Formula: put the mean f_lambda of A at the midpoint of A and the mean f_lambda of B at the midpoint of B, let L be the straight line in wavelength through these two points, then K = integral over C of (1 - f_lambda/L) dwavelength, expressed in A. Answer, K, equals -0.7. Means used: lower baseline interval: 99.1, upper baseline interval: 84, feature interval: 101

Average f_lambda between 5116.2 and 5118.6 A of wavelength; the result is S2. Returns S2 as 104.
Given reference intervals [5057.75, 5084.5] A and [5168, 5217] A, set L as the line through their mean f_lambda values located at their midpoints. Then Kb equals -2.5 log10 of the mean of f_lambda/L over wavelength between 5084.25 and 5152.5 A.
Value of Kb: -0.03 mag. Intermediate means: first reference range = 99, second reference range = 87.6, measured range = 97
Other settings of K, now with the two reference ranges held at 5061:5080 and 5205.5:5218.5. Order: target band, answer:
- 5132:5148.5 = 0.7 A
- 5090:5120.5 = -0.6 A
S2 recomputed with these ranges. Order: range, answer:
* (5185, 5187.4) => 81.7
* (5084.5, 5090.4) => 102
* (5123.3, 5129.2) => 92.4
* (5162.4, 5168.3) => 79.8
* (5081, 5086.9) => 97.8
